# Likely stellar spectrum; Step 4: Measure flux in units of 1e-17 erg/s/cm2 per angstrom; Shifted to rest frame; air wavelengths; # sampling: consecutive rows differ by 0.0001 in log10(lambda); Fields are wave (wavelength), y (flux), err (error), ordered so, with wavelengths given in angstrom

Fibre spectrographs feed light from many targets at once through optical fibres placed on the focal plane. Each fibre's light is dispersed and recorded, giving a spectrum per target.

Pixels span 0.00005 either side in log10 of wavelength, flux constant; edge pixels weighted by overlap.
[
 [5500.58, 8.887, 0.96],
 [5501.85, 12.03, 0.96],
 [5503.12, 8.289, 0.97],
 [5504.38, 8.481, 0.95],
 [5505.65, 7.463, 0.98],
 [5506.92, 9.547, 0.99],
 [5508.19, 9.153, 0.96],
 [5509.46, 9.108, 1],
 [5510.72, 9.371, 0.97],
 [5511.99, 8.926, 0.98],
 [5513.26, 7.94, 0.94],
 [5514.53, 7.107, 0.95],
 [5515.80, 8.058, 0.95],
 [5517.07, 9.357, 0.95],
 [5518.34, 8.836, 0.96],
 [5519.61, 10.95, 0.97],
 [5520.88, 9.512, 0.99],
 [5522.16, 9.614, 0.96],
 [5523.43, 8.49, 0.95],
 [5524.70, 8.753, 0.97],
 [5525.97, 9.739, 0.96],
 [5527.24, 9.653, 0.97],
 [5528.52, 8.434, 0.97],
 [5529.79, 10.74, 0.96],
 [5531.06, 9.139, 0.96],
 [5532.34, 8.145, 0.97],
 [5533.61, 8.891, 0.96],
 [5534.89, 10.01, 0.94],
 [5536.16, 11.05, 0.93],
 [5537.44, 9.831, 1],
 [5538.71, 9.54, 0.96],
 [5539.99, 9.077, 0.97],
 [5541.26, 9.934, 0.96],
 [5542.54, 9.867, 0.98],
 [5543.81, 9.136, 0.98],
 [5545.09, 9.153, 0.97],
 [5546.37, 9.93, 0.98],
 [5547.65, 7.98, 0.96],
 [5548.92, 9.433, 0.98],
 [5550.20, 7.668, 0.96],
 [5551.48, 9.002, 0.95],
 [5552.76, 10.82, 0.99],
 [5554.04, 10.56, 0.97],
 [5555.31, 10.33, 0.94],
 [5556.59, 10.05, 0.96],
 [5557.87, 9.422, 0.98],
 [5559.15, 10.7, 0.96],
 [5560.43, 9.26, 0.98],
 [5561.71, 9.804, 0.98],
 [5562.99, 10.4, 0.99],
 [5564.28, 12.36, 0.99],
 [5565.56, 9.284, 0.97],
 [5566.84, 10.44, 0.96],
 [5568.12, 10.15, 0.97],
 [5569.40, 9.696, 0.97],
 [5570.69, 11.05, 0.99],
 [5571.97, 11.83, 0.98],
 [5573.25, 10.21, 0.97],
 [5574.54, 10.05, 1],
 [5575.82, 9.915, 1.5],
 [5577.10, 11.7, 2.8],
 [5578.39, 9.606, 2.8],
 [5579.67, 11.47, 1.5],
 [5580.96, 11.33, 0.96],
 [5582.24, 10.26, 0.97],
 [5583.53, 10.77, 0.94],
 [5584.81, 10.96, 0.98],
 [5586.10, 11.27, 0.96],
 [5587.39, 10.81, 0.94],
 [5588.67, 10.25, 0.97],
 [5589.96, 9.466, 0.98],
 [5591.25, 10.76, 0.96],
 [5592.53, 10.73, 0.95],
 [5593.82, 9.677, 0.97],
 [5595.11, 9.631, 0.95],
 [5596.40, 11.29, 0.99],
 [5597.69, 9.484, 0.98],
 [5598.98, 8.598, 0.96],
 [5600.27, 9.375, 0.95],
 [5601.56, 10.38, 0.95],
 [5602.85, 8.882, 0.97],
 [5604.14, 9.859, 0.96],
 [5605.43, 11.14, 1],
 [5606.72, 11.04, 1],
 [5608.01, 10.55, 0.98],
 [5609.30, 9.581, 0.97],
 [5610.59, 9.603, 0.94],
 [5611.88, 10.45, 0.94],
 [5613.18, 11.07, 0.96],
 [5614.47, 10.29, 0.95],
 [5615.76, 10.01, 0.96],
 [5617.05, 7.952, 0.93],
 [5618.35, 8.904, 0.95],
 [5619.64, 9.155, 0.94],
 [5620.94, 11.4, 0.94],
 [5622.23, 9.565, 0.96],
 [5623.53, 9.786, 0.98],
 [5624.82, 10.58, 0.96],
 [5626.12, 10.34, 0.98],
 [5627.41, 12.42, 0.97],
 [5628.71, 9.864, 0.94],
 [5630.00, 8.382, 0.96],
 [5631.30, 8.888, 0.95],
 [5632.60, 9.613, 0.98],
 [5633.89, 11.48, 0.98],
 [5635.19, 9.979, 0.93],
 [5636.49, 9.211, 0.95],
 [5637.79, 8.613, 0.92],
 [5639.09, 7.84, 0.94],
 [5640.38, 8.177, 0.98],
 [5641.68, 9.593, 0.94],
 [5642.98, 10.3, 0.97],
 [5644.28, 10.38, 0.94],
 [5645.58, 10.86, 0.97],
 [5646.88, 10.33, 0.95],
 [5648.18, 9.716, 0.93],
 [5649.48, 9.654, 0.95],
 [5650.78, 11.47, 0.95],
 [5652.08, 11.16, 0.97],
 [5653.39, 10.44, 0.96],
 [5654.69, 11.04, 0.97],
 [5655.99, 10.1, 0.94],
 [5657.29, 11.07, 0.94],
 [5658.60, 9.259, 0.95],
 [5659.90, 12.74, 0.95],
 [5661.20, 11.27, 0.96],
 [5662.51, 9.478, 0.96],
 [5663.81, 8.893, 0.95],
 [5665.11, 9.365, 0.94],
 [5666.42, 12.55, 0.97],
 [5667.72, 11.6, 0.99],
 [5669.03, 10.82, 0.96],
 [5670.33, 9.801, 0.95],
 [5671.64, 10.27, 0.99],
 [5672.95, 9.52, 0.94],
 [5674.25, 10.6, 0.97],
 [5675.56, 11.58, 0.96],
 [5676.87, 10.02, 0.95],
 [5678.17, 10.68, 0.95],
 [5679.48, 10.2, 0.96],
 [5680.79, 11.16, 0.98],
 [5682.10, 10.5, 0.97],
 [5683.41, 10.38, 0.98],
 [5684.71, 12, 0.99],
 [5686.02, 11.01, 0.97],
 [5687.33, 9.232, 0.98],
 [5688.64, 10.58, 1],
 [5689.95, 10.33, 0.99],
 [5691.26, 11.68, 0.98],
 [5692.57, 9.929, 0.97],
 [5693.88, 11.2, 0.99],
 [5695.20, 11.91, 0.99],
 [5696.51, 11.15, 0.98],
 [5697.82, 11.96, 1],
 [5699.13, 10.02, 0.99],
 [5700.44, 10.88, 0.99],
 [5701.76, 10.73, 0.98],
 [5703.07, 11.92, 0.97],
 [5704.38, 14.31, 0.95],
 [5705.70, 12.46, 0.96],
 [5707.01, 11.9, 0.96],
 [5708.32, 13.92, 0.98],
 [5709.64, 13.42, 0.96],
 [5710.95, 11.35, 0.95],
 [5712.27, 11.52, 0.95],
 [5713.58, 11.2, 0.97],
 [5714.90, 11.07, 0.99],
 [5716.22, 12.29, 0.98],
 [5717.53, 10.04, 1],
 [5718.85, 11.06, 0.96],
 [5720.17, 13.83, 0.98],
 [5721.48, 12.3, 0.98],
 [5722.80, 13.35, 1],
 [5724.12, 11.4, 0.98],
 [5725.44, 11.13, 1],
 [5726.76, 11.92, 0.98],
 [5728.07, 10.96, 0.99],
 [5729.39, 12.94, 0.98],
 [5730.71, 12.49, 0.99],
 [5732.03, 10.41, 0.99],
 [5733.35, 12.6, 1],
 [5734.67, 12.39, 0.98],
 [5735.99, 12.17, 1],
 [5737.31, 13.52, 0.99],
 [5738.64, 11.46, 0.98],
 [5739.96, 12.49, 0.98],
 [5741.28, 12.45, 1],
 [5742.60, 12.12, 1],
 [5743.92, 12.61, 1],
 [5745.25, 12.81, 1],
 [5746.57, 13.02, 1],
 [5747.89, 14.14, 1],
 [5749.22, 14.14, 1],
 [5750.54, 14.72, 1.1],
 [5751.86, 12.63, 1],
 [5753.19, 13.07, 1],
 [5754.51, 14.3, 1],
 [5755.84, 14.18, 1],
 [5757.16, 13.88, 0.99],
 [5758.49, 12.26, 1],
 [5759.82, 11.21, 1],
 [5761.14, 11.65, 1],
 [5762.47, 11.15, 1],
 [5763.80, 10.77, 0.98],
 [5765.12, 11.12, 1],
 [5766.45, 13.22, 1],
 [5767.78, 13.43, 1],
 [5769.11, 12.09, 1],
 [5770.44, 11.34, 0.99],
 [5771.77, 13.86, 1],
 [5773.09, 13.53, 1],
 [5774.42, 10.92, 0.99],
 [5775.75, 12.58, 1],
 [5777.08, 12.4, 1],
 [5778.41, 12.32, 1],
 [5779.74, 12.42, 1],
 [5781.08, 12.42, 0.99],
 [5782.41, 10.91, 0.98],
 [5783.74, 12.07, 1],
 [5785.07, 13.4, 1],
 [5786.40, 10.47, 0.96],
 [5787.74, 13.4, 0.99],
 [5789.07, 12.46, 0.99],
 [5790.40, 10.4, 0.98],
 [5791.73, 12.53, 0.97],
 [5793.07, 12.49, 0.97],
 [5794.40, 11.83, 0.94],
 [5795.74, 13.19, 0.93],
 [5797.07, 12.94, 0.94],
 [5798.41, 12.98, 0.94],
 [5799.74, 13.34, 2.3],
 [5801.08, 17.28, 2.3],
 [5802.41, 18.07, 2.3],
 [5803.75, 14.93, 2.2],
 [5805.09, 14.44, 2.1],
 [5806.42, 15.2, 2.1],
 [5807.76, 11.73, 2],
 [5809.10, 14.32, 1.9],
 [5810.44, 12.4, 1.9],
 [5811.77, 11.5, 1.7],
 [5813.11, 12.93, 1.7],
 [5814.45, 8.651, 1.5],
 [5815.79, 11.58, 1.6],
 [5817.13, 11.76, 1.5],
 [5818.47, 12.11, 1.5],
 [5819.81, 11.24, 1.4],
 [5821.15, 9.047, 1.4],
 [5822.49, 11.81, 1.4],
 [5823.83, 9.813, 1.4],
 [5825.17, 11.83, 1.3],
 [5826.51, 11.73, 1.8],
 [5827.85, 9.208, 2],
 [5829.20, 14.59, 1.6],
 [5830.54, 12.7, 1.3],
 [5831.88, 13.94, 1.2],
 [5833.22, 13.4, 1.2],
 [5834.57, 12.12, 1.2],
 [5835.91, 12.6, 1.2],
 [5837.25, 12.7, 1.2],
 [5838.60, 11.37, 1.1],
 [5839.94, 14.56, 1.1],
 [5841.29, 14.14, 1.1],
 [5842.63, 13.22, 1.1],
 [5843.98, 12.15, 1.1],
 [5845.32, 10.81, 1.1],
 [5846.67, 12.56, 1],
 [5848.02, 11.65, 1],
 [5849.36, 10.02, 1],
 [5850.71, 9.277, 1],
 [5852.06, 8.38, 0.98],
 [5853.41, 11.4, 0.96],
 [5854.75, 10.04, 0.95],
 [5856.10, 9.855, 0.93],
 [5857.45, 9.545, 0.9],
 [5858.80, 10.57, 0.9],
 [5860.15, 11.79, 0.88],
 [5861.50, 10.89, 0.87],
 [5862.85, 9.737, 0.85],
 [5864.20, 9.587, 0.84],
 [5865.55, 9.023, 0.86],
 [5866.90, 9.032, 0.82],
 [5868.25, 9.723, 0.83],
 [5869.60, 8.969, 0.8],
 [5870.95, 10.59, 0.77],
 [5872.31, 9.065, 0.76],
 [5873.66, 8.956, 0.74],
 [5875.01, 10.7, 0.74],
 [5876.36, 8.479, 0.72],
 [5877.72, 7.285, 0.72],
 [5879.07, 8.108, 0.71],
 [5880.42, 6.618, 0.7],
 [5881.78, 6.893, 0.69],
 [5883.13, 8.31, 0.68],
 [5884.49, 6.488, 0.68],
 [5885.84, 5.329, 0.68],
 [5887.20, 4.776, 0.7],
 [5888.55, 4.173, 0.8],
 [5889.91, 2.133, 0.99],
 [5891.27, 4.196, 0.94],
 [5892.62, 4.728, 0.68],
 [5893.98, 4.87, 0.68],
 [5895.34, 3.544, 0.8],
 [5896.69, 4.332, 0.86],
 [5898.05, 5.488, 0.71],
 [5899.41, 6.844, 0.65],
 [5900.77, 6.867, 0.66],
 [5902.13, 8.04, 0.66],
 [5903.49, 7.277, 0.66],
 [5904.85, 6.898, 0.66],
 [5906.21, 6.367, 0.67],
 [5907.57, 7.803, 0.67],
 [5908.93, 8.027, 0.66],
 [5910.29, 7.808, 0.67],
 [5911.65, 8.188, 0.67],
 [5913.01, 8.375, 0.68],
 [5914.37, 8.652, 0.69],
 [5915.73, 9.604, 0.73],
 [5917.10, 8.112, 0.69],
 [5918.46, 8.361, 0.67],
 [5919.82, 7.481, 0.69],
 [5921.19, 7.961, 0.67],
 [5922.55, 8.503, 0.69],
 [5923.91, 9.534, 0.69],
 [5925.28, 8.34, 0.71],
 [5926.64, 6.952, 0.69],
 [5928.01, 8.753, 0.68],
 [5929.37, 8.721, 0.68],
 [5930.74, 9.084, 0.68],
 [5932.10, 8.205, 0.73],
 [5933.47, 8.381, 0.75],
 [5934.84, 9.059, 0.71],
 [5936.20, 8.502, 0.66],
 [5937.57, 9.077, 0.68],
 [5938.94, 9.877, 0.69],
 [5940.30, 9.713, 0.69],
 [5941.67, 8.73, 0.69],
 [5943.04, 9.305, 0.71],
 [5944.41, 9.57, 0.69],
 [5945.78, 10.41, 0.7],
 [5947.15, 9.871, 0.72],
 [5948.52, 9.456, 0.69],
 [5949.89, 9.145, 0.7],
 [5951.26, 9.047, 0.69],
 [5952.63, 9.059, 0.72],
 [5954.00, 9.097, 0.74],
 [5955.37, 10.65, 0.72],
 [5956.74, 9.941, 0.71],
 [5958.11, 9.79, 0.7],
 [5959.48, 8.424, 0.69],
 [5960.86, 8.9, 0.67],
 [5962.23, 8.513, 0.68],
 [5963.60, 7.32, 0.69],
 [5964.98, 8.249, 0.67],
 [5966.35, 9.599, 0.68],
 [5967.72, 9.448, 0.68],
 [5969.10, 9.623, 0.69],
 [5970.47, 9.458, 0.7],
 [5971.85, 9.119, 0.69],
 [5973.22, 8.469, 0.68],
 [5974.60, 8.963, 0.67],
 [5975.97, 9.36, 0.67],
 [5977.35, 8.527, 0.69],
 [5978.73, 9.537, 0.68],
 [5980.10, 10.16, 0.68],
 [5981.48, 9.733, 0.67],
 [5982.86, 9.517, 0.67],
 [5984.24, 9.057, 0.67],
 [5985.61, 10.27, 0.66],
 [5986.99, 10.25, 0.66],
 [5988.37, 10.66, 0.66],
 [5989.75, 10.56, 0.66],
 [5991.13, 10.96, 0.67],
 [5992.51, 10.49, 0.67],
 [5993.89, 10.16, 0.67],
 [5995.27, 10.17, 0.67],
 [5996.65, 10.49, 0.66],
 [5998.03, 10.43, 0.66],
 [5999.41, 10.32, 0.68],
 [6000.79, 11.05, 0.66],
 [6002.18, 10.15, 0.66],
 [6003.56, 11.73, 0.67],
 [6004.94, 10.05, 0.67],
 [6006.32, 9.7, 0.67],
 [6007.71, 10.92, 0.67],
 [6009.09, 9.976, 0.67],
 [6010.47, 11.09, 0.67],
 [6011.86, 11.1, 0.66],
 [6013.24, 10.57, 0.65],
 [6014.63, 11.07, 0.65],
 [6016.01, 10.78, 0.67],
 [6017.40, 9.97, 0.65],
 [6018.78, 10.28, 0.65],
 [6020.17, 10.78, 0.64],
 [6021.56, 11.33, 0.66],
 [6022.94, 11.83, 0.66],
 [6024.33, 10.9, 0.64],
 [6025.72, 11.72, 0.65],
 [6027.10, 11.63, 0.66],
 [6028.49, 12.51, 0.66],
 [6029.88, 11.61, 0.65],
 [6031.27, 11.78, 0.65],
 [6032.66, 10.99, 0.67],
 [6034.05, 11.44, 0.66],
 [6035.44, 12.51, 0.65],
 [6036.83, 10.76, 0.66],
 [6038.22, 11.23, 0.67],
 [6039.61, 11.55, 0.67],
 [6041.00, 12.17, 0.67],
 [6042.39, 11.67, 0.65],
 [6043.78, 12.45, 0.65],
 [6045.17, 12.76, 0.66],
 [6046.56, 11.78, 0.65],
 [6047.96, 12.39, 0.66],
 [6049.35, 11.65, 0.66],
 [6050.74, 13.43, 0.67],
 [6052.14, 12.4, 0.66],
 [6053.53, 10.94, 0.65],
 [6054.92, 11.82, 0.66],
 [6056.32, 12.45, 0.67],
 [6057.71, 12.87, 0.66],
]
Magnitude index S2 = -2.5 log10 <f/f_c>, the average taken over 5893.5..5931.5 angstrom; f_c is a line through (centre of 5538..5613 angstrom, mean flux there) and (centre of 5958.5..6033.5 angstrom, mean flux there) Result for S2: 0.32 mag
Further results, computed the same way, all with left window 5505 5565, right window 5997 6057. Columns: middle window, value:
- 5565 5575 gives -0.09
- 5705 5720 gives -0.18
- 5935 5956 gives 0.17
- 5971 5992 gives 0.15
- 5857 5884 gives 0.17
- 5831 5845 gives -0.22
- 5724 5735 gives -0.16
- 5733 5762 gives -0.25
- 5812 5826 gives -0.06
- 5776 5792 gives -0.17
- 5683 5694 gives -0.07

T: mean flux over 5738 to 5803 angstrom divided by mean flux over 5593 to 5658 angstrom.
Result 1.3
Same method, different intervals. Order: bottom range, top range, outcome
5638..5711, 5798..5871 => 1.09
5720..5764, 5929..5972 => 0.73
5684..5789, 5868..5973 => 0.67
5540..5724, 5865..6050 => 0.88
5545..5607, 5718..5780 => 1.23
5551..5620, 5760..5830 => 1.21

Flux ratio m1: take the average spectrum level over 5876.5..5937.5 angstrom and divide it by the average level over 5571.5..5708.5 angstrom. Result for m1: 0.69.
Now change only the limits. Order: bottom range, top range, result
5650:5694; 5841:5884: 0.93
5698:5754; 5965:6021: 0.82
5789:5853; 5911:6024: 0.77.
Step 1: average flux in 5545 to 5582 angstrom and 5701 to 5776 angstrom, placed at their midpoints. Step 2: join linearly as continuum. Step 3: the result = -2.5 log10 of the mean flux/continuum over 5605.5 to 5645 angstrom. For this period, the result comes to 0.11 mag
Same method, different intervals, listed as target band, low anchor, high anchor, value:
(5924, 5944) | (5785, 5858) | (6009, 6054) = 0.32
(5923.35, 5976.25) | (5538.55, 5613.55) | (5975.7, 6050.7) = 0.19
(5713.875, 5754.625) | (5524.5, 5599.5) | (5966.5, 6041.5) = -0.21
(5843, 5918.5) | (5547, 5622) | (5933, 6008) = 0.19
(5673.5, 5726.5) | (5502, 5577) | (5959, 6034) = -0.17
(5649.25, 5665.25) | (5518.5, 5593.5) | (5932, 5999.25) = -0.07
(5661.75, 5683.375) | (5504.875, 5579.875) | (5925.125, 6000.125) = -0.10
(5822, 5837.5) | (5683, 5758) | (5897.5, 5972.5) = -0.18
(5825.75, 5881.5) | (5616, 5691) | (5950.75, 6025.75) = -0.07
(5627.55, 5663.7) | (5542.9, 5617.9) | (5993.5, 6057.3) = 0.03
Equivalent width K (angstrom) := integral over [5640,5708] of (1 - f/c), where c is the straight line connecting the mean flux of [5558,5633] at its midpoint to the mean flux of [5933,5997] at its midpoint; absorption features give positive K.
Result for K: -4.8 angstrom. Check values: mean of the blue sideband 10.2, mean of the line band 10.8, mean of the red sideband 9.46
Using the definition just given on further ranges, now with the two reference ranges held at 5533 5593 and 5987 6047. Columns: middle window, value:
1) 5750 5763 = -2.9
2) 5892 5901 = 4.7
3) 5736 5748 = -2.4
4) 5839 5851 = -1.6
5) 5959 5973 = 2.7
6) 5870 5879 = 1.4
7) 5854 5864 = 0.4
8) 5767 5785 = -3.1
